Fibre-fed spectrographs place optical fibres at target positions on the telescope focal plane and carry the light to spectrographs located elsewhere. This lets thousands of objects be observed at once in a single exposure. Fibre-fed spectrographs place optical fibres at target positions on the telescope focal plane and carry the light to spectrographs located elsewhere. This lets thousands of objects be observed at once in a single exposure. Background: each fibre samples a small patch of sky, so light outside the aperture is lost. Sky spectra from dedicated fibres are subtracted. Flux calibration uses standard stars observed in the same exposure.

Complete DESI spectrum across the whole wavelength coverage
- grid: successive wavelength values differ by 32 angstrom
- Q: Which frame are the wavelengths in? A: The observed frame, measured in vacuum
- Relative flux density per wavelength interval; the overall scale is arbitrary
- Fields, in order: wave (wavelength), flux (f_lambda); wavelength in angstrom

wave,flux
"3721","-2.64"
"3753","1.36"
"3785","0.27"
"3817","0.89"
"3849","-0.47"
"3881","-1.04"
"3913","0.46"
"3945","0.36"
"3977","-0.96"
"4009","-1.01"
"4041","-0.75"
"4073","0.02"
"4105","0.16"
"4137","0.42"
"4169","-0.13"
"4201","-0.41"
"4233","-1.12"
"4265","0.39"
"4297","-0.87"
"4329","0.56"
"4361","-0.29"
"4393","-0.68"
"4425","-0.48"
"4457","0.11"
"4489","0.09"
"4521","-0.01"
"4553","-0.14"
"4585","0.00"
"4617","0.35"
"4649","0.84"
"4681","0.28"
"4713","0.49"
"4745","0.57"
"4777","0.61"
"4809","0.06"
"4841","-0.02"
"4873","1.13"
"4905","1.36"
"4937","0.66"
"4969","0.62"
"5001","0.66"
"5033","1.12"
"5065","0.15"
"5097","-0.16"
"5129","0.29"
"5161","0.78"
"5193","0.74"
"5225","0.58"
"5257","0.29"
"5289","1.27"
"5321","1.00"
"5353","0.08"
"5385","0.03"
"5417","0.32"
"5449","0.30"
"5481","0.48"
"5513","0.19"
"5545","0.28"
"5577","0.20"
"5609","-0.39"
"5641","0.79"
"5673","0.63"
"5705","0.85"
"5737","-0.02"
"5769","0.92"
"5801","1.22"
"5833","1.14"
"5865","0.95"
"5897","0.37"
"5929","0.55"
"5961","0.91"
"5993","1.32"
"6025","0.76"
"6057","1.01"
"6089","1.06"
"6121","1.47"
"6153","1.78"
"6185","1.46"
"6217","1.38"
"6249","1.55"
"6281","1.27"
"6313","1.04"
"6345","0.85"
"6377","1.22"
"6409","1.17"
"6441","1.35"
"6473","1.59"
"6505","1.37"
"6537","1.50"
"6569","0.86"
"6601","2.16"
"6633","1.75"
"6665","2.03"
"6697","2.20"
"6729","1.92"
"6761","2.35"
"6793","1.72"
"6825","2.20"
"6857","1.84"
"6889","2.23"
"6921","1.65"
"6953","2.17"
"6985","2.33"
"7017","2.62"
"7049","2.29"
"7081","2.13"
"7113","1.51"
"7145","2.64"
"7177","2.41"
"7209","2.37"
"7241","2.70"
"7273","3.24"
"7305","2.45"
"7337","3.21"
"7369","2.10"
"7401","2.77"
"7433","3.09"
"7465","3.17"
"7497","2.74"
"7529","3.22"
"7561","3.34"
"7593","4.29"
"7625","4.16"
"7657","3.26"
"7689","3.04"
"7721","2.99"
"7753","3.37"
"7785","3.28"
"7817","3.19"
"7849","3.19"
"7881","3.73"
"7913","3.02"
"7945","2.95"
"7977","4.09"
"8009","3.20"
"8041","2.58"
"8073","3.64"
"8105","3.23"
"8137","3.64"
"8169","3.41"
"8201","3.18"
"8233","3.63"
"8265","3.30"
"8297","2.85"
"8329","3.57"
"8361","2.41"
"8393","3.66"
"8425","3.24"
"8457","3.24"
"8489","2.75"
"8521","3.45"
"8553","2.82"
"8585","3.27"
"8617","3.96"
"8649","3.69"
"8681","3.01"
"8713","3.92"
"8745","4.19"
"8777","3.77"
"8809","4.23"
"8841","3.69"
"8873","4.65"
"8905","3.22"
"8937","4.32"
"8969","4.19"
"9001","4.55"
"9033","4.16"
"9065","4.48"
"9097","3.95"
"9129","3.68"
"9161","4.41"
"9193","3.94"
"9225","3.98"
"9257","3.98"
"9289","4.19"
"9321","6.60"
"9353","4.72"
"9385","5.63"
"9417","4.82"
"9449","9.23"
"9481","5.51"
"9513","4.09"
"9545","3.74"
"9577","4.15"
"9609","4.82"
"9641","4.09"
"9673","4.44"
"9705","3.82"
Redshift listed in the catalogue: 0.65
